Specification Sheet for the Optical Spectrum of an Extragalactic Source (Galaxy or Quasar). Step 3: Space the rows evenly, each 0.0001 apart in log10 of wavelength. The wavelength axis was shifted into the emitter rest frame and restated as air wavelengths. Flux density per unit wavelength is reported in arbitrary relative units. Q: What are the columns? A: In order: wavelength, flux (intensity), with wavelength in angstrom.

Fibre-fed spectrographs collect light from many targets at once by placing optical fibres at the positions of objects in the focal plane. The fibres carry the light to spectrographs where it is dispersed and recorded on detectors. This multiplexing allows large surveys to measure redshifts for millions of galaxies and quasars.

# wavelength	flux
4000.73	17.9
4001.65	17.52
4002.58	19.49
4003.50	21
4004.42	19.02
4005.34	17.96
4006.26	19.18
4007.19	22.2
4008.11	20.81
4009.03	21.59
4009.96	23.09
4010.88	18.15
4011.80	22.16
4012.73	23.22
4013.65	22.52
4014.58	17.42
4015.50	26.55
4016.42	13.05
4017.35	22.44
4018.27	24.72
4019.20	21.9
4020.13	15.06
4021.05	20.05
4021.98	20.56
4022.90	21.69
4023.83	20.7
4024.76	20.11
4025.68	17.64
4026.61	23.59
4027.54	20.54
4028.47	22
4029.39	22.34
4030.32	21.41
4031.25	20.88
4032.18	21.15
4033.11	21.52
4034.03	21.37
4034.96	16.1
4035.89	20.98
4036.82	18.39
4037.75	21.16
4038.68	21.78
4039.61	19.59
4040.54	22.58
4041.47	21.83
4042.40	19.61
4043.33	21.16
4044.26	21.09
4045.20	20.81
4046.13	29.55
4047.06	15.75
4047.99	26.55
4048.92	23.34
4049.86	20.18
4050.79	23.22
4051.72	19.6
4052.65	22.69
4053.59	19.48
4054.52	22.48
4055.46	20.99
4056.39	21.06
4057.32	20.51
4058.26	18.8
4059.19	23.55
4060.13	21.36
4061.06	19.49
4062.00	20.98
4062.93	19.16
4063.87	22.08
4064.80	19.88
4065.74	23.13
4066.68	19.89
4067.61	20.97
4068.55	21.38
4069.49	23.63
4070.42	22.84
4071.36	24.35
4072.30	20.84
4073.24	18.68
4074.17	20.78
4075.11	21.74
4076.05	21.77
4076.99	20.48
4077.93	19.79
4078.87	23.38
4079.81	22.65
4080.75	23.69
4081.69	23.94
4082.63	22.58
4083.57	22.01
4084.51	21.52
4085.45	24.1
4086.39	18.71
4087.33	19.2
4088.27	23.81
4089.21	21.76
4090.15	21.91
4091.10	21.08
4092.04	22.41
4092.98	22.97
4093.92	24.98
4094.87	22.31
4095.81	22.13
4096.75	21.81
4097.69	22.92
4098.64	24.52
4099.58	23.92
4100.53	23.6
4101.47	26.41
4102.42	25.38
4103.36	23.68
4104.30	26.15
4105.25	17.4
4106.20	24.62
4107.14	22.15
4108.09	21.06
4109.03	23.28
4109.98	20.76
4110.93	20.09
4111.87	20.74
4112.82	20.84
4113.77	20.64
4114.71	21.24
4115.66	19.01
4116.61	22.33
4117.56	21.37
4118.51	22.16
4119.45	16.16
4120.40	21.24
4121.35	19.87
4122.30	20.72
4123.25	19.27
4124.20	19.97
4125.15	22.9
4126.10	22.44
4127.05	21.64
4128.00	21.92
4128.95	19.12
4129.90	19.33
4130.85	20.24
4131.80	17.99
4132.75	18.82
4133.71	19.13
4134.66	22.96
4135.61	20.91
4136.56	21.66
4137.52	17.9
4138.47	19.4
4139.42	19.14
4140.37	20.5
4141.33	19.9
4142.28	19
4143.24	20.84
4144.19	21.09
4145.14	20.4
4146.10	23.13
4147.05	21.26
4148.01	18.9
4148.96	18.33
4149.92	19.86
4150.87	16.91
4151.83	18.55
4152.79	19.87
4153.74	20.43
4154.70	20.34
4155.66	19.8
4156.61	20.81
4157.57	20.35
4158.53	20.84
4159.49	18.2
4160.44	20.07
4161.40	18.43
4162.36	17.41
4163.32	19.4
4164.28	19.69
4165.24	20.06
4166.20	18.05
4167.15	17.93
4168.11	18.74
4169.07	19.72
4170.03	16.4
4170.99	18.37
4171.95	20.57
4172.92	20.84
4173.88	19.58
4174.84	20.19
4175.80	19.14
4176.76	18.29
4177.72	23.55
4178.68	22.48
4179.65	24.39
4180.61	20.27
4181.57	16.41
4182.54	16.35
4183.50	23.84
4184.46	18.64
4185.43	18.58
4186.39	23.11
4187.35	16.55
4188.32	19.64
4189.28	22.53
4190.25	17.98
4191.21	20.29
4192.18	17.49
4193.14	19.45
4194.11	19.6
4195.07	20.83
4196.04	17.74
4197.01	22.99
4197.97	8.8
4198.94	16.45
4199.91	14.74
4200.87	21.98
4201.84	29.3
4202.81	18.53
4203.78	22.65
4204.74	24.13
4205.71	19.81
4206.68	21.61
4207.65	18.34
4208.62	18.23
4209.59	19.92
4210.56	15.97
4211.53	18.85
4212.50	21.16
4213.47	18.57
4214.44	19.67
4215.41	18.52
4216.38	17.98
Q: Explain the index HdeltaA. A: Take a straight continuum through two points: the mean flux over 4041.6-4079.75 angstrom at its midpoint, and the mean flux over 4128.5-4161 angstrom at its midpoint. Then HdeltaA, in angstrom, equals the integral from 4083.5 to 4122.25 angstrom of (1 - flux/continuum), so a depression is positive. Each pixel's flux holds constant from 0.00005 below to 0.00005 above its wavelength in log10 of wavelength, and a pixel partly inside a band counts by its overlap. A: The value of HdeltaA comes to -2.5 angstrom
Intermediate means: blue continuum 21.4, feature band 22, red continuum 19.9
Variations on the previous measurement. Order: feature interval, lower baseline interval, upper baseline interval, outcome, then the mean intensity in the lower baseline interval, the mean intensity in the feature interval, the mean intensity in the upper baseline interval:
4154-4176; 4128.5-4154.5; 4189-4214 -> 0.39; 19.8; 19.4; 19.5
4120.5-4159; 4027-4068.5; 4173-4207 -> 0.39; 21.2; 20.2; 19.9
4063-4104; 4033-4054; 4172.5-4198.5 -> -3.03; 21.2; 22.3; 19.6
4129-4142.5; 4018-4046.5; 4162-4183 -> 0.06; 21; 19.8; 19.5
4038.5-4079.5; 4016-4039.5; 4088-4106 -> 0.40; 20.4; 21.4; 23.1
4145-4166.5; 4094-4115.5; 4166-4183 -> 0.77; 22.5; 19.6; 19.5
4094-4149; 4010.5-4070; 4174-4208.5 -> -2.04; 21.1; 21.2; 19.9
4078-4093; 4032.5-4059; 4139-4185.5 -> -1.06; 21.2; 22.1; 19.7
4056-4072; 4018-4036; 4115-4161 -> -0.67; 20.7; 21.4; 20.1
